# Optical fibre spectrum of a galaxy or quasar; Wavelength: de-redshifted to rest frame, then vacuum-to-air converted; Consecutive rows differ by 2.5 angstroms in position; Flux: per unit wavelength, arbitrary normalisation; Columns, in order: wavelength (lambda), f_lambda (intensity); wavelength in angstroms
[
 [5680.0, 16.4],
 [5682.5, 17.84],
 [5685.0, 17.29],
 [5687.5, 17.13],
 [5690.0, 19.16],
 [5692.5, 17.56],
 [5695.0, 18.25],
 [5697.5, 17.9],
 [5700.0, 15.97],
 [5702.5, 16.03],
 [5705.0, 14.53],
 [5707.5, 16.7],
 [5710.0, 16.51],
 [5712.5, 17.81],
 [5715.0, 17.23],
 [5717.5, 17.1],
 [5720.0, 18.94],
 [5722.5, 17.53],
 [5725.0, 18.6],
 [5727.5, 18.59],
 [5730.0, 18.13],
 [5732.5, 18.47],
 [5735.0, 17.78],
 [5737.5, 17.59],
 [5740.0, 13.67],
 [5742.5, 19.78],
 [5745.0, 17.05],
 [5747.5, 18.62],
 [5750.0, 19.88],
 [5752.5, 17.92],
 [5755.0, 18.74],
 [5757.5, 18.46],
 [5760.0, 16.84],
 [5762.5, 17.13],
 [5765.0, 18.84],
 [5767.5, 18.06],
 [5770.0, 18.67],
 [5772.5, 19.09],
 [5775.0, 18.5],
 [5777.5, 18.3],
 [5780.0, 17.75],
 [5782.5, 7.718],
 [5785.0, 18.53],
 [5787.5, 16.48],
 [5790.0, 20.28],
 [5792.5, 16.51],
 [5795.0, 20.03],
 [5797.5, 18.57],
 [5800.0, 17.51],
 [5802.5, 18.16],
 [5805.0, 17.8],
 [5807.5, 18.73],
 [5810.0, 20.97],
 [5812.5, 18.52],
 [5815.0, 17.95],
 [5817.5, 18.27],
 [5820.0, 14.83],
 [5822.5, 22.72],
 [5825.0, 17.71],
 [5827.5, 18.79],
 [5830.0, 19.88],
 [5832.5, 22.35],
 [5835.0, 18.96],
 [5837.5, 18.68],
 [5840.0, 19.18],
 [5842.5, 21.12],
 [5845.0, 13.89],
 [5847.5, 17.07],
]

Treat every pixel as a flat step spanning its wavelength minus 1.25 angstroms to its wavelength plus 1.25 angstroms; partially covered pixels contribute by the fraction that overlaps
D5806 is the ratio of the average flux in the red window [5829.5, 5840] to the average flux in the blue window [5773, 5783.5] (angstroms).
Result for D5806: 1.24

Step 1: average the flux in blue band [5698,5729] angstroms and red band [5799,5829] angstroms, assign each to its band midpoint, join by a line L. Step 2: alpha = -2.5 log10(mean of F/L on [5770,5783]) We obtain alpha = 0.06 mag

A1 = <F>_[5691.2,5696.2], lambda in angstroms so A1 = 17.9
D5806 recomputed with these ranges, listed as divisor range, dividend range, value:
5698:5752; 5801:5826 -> 1.06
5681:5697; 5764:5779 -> 1.04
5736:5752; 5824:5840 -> 1.09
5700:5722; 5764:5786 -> 1.02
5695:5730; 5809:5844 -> 1.11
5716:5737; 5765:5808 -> 0.98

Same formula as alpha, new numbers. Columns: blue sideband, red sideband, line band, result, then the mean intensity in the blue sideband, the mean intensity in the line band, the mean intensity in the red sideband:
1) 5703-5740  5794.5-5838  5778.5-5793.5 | 0.14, 17.4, 16.2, 18.9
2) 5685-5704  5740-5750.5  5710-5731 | -0.01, 17.4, 17.9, 18.1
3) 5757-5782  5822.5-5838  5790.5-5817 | 0.02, 17.8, 18.5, 19.7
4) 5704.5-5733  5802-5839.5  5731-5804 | 0.03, 17.6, 17.8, 19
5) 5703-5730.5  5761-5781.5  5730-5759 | -0.01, 17.4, 18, 18.1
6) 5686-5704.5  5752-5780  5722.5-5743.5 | 0.00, 17.3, 17.8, 18.2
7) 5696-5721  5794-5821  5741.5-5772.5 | -0.05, 16.9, 18.4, 18.3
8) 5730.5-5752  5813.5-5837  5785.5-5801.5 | 0.02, 17.9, 18.2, 19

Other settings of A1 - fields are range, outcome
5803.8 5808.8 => 18.3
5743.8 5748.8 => 17.9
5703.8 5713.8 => 16.4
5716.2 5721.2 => 18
